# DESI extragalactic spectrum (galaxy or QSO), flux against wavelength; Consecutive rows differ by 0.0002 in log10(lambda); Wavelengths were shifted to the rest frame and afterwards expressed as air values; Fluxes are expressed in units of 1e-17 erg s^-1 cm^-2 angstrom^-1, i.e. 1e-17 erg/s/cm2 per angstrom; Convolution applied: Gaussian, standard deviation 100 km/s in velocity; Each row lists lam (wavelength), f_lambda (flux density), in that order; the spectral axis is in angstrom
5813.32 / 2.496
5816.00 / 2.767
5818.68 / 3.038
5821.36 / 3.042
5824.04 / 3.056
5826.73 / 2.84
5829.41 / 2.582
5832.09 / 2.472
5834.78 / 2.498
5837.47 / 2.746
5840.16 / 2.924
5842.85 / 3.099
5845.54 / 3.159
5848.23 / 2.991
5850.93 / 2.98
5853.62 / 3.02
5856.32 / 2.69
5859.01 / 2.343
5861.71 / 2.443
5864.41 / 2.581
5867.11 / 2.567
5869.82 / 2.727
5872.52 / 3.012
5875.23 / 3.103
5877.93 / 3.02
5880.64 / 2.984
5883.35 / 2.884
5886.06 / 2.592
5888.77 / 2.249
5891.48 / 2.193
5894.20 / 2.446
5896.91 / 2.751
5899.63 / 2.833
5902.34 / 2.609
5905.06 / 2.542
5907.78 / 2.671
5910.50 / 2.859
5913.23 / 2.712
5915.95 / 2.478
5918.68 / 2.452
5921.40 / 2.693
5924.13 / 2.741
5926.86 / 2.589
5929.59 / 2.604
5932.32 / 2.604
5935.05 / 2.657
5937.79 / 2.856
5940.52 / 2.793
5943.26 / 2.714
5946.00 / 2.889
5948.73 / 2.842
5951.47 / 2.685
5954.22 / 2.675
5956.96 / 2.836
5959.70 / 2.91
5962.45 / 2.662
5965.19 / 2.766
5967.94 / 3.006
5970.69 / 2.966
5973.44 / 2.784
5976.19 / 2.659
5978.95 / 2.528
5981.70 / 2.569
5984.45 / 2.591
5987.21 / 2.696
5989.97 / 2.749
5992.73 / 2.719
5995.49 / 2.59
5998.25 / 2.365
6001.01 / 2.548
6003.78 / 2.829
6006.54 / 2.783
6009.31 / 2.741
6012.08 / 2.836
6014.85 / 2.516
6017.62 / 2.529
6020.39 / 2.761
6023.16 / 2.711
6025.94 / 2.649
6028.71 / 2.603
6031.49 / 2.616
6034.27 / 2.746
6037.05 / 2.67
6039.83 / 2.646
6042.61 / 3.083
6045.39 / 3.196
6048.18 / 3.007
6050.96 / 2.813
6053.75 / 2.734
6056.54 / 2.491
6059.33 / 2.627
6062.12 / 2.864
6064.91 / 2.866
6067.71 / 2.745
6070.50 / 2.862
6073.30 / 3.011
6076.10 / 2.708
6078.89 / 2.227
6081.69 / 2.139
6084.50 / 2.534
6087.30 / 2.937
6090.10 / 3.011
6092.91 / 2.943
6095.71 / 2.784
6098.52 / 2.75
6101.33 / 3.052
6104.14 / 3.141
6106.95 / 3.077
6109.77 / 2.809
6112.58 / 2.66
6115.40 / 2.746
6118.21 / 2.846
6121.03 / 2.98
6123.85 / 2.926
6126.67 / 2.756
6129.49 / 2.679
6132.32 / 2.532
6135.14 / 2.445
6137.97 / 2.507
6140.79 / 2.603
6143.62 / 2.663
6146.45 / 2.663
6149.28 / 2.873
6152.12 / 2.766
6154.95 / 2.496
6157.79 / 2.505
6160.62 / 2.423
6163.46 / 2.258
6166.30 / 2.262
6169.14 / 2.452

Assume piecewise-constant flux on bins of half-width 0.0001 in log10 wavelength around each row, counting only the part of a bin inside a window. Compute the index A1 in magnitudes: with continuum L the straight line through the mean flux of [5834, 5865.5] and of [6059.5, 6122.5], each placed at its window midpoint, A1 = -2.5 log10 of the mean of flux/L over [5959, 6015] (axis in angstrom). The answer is 0.04 mag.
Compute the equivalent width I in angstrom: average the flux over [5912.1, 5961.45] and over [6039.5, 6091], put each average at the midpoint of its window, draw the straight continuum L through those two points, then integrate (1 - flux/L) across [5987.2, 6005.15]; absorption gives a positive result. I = 0.62 angstrom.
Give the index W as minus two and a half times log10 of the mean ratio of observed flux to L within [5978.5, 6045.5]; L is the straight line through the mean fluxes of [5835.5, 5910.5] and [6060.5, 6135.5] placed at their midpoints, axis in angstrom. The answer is 0.03 mag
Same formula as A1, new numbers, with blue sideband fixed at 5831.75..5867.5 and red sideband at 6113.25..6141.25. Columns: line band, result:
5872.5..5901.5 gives 0.015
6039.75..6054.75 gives -0.084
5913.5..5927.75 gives 0.060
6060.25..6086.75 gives 0.019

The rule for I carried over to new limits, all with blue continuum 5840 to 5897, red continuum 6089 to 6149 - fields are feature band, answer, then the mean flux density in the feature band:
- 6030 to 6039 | 0.3 angstrom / 2.67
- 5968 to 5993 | 0.6 angstrom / 2.71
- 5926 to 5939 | 0.5 angstrom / 2.66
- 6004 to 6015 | 0.1 angstrom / 2.75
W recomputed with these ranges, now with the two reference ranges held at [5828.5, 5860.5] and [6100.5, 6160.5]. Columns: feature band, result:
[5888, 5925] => 0.08 mag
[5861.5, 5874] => 0.04 mag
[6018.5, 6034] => 0.04 mag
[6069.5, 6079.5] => 0.01 mag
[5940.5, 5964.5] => 0.00 mag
